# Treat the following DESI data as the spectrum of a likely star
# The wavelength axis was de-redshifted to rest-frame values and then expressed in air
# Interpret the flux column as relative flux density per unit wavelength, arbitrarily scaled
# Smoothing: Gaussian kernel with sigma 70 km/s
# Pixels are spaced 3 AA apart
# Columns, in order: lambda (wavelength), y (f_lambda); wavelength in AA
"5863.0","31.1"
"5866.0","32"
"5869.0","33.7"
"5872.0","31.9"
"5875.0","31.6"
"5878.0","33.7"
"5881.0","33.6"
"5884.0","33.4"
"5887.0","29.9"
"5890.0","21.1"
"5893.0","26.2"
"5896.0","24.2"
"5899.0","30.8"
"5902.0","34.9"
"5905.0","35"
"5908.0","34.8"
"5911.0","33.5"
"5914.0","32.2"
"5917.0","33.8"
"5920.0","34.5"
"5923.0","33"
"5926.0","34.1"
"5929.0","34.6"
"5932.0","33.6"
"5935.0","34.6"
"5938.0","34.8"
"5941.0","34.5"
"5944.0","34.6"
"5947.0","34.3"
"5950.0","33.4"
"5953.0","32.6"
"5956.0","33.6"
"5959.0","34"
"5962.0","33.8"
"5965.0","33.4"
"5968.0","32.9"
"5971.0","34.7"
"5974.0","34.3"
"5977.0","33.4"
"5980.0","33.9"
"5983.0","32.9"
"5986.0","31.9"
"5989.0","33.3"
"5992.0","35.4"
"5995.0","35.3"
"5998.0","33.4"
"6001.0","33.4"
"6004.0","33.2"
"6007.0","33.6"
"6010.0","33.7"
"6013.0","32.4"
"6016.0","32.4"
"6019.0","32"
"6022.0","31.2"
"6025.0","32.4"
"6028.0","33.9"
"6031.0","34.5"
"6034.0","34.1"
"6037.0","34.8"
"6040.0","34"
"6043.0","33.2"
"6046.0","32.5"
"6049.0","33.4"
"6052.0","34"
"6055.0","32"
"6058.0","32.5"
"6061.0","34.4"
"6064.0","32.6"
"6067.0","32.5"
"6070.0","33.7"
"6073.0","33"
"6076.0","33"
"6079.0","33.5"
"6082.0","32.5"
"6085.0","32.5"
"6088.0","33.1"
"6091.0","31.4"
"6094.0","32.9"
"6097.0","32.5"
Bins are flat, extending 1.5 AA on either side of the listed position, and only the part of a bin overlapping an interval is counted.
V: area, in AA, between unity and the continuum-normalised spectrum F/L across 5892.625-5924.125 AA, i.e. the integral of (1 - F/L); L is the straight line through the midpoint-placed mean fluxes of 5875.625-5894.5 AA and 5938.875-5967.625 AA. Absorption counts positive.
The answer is -1.1 AA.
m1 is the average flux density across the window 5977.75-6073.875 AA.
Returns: 33.3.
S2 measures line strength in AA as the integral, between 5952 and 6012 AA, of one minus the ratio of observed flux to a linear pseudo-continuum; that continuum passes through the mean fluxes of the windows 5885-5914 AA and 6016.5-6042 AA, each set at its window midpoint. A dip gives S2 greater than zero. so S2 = -2.7 AA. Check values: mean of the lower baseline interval 30.2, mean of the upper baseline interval 33.3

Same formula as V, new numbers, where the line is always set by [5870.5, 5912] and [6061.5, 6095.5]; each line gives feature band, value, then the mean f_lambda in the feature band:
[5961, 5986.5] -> -1.4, 33.5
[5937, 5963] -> -1.9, 33.9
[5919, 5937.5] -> -1.6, 34.1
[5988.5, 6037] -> -1.9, 33.4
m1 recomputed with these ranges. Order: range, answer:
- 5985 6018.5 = 33.4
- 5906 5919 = 33.7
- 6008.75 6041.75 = 33.2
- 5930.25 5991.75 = 33.8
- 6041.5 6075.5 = 33.1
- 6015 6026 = 32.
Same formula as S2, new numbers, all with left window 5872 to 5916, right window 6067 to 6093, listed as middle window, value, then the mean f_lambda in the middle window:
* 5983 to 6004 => -1.1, 33.7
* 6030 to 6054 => -1.0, 33.8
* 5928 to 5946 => -1.7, 34.4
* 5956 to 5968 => -0.7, 33.6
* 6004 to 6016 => -0.4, 33.1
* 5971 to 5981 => -0.7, 34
